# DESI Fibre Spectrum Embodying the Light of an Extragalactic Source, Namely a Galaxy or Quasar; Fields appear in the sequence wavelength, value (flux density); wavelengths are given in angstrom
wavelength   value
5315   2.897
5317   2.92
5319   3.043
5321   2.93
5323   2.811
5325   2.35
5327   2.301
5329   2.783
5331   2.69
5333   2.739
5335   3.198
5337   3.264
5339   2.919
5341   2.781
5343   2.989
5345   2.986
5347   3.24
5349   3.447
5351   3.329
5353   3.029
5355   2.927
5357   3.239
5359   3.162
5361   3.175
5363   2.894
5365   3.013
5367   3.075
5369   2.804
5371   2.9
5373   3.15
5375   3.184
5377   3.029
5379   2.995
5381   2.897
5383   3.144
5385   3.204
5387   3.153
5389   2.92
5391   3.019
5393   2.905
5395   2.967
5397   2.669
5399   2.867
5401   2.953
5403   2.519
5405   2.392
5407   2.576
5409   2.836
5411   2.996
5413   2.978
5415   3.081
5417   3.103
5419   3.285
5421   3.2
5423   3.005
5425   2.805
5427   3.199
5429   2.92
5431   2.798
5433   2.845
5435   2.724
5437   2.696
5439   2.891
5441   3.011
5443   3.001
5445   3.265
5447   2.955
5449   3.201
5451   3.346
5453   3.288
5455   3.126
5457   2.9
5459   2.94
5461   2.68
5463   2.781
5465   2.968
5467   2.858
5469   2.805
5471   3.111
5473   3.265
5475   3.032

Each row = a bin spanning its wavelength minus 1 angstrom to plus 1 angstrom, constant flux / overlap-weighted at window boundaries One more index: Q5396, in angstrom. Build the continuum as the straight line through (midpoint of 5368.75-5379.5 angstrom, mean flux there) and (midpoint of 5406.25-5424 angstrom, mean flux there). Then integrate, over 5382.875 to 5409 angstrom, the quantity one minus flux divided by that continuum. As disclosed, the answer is 1.4 angstrom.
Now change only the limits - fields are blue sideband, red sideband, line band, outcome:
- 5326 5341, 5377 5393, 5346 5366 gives -1.5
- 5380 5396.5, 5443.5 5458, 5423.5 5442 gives 1.4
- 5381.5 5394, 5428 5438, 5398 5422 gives 0.2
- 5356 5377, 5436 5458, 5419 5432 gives 0.2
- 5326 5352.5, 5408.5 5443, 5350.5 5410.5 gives 0.2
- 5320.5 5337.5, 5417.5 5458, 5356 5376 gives -1.4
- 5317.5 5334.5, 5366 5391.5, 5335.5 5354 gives -1.8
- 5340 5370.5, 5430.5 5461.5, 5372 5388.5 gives -0.2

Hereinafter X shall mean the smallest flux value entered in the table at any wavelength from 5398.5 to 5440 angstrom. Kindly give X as 2.392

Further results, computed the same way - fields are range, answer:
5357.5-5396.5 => 2.804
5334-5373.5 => 2.781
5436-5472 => 2.68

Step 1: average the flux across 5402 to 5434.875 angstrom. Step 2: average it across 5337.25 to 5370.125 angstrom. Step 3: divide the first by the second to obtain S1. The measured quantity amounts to 0.95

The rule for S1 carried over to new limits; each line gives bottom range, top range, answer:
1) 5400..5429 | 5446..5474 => 1.03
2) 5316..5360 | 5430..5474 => 1.01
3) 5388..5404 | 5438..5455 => 1.09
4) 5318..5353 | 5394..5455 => 1.01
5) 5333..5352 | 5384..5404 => 0.94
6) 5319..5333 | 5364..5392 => 1.13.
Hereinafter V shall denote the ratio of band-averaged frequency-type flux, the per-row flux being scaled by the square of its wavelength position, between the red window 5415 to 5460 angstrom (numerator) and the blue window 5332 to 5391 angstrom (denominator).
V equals 1.02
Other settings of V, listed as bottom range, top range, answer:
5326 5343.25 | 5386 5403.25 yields 1.04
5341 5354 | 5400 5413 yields 0.89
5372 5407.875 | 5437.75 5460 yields 1.08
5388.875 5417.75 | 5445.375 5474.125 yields 1.08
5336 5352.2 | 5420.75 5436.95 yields 0.96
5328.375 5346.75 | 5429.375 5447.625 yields 1.03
